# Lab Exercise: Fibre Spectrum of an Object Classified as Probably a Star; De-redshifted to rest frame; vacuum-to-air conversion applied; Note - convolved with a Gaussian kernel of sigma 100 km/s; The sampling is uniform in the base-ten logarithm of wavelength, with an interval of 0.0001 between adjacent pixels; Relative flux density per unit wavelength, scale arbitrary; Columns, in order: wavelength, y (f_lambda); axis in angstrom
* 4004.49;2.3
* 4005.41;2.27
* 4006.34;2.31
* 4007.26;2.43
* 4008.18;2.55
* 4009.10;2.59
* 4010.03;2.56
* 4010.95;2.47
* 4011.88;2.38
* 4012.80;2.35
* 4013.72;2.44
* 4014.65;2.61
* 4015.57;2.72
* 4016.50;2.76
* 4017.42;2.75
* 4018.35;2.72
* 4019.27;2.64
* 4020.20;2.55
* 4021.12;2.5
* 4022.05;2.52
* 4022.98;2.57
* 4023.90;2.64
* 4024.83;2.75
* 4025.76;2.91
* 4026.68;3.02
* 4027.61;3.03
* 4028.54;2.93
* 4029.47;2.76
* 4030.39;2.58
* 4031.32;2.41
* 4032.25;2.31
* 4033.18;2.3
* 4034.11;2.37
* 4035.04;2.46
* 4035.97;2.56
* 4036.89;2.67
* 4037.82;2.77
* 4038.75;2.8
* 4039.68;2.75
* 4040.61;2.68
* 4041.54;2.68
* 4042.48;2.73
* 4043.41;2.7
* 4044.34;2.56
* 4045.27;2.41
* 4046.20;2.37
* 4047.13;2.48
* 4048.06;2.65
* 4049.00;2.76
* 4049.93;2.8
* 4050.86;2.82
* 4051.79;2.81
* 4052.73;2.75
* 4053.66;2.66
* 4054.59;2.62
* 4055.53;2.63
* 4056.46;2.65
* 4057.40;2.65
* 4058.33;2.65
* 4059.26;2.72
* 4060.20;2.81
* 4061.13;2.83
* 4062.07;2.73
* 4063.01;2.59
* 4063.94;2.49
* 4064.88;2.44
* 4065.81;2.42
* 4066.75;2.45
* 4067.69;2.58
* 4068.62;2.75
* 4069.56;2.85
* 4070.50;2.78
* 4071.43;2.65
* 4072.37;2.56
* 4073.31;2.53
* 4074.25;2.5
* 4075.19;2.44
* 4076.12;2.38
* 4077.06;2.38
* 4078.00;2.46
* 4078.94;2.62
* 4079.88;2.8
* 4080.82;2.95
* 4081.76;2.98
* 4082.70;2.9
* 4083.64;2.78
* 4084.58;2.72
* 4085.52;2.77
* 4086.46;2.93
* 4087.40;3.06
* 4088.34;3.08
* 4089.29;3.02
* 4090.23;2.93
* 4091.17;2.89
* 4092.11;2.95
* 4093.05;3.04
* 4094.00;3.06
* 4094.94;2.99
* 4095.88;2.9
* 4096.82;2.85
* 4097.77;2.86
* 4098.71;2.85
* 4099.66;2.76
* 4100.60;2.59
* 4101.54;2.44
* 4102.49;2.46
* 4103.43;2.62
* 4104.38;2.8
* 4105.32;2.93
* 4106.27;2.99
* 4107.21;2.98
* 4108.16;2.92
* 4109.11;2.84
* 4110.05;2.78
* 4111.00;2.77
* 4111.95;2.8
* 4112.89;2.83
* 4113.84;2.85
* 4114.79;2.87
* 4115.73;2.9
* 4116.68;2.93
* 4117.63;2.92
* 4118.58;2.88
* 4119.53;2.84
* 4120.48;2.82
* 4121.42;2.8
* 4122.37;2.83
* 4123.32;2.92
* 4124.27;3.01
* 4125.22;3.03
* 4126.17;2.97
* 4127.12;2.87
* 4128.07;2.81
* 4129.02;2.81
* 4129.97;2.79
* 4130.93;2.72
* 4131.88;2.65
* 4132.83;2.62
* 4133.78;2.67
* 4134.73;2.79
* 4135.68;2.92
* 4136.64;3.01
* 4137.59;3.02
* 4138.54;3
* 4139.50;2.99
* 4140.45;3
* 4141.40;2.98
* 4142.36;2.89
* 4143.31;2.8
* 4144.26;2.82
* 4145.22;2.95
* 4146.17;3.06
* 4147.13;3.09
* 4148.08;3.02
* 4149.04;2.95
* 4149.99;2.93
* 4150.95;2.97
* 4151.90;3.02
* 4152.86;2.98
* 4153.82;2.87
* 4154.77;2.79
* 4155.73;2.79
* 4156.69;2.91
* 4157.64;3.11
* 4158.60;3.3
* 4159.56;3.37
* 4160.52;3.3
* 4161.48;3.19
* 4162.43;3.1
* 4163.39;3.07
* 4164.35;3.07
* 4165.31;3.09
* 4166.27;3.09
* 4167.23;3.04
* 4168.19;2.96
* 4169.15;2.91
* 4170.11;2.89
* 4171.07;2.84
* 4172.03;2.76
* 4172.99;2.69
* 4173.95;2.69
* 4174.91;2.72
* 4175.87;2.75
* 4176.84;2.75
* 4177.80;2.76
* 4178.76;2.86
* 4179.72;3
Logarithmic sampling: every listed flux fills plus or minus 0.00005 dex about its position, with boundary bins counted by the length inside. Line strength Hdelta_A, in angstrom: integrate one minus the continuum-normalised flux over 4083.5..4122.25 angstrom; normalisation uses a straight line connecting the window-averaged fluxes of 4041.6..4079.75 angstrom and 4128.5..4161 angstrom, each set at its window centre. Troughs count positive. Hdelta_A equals -1.1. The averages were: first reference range 2.62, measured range 2.85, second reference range 2.94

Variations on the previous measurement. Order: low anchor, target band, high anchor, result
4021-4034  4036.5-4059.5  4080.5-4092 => 0.6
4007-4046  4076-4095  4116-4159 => -0.5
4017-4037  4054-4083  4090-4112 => 1.1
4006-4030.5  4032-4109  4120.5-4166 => 1.7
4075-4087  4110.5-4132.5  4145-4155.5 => 0.1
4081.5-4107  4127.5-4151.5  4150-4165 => 0.9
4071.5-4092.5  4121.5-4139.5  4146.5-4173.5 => 0.3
